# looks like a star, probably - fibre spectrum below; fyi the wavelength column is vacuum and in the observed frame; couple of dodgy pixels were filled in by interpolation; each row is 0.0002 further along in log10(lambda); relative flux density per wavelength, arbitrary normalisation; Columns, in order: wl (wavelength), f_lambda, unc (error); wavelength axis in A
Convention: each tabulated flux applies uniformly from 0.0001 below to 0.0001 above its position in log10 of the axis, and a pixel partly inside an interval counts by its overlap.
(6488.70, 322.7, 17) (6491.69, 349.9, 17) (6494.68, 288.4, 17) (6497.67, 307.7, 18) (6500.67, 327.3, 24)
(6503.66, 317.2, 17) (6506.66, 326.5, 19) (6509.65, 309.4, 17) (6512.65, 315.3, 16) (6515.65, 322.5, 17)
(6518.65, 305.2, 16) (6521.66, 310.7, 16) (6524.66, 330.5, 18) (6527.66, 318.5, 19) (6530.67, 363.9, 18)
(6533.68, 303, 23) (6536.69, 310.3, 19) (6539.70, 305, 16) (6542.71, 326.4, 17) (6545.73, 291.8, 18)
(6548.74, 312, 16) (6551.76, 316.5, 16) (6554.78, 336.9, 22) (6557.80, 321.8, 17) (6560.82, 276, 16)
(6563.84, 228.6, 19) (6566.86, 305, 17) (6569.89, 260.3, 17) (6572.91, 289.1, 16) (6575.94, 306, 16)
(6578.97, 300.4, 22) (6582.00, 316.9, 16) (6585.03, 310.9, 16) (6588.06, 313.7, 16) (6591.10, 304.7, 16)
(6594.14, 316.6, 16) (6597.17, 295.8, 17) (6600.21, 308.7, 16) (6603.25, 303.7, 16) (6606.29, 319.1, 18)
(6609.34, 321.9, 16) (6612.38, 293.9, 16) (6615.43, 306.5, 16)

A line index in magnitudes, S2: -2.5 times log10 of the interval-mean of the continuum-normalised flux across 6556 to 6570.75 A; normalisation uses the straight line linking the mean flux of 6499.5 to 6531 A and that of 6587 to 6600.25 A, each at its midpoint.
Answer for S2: 0.12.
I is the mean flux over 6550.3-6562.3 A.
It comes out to 313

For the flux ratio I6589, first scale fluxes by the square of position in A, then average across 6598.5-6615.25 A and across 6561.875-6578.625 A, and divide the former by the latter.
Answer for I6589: 1.1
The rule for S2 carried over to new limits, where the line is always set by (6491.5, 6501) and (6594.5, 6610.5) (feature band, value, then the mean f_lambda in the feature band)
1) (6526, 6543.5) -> -0.03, 321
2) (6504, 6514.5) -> -0.02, 317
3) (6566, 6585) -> 0.05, 297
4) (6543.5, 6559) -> -0.02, 316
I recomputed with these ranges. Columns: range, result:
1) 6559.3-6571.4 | 268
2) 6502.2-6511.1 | 318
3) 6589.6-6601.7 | 307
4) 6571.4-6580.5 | 299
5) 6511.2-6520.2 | 314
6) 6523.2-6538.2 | 325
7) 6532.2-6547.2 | 307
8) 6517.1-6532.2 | 326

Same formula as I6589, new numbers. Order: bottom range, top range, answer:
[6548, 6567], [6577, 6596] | 1.05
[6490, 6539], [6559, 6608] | 0.95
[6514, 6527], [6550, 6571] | 0.93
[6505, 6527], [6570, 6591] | 0.97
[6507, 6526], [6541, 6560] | 1.01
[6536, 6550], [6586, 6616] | 1.02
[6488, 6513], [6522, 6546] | 1.01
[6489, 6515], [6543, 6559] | 1.01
